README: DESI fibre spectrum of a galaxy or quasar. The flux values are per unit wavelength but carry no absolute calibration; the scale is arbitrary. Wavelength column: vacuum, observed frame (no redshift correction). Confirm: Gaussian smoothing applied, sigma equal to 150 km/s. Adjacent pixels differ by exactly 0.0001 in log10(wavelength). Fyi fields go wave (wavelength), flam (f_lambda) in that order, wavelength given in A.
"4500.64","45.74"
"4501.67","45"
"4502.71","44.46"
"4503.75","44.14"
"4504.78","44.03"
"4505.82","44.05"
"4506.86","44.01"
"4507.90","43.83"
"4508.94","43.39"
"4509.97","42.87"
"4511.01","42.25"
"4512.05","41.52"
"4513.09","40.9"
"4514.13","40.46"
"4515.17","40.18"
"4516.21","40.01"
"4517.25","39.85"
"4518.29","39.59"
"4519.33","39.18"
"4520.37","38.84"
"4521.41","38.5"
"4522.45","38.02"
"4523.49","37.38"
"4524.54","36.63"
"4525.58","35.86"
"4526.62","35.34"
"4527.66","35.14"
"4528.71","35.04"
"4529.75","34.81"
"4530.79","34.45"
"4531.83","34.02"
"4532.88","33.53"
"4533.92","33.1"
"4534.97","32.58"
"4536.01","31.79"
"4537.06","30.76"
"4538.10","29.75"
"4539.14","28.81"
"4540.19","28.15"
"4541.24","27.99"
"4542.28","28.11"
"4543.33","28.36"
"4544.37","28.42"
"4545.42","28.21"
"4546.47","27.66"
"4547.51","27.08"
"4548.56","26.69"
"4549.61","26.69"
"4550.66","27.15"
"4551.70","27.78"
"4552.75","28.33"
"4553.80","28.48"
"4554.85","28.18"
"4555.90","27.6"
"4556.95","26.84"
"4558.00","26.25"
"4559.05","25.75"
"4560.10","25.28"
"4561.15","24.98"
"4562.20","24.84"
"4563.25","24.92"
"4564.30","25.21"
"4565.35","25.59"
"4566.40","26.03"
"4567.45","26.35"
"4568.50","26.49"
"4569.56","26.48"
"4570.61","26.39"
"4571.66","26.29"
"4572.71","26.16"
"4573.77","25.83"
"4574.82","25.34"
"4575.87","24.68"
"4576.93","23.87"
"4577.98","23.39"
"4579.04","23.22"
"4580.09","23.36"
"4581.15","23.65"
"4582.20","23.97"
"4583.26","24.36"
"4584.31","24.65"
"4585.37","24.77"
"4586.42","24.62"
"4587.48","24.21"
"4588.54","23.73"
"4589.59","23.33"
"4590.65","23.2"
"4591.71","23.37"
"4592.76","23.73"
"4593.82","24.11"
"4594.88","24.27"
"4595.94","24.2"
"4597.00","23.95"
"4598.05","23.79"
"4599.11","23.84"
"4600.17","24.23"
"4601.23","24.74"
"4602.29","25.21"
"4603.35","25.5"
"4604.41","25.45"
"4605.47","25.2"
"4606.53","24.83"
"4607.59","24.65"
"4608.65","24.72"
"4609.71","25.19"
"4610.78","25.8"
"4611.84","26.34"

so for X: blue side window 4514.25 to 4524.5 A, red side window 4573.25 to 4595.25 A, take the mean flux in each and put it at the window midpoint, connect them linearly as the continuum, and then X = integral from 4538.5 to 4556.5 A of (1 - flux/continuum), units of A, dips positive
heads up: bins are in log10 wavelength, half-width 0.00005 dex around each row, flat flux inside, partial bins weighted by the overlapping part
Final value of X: 2.6 A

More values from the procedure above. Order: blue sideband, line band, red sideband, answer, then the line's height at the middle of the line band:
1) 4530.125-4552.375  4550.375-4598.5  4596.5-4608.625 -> 3.2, 26.9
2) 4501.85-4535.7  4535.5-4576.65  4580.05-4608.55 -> 6.0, 31.7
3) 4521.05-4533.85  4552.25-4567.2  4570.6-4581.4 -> 1.1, 28.3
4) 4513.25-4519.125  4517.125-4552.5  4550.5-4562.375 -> 1.7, 33.9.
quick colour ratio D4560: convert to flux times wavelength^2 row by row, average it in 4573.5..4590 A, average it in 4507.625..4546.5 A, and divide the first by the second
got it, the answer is 0.70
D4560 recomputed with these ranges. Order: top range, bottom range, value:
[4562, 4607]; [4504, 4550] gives 0.71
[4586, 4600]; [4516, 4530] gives 0.66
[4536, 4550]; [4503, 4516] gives 0.68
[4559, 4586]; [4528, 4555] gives 0.85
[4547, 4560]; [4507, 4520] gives 0.67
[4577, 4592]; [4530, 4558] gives 0.83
